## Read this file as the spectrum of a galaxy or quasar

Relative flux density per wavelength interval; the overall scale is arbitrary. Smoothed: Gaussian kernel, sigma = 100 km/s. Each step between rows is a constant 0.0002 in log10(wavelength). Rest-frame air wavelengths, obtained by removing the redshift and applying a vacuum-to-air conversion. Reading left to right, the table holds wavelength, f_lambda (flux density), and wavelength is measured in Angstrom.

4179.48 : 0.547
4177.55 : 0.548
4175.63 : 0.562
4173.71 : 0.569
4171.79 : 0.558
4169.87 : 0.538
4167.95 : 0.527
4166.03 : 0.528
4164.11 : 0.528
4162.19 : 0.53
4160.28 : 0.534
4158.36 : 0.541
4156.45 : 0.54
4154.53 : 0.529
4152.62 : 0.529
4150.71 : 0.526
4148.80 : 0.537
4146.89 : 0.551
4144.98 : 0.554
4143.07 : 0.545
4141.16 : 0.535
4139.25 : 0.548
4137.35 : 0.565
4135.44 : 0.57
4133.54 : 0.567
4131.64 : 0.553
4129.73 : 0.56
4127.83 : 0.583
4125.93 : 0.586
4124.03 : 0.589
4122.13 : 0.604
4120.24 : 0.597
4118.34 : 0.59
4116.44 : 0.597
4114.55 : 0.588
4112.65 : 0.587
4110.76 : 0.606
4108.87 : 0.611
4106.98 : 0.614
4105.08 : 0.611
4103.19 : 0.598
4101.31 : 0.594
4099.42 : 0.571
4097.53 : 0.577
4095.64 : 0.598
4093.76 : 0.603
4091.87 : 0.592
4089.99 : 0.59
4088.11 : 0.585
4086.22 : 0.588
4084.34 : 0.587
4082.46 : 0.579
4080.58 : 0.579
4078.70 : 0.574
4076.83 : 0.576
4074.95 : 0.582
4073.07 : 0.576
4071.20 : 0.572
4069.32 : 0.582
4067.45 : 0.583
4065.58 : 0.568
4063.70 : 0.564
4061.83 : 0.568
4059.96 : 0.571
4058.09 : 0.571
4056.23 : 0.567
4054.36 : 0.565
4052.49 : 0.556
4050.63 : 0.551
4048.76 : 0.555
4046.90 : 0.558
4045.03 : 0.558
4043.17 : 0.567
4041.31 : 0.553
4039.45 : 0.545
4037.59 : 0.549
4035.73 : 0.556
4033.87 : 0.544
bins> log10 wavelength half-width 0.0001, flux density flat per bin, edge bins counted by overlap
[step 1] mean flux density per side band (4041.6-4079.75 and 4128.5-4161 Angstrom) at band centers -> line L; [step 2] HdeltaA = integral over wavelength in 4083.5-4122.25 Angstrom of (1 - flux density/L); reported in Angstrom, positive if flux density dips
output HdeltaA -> -2.60 Angstrom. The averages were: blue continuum 0.568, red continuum 0.546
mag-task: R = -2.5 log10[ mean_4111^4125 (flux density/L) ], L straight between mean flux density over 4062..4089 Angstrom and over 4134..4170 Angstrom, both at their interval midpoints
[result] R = -0.07 mag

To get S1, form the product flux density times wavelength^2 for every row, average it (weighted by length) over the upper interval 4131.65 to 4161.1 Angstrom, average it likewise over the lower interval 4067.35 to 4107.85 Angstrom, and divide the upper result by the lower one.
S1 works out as 0.96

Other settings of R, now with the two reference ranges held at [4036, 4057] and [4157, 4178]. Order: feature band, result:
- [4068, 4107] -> -0.07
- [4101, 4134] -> -0.08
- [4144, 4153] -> 0.01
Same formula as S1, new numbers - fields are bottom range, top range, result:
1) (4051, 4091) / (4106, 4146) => 1.03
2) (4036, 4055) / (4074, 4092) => 1.07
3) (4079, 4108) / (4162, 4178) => 0.96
